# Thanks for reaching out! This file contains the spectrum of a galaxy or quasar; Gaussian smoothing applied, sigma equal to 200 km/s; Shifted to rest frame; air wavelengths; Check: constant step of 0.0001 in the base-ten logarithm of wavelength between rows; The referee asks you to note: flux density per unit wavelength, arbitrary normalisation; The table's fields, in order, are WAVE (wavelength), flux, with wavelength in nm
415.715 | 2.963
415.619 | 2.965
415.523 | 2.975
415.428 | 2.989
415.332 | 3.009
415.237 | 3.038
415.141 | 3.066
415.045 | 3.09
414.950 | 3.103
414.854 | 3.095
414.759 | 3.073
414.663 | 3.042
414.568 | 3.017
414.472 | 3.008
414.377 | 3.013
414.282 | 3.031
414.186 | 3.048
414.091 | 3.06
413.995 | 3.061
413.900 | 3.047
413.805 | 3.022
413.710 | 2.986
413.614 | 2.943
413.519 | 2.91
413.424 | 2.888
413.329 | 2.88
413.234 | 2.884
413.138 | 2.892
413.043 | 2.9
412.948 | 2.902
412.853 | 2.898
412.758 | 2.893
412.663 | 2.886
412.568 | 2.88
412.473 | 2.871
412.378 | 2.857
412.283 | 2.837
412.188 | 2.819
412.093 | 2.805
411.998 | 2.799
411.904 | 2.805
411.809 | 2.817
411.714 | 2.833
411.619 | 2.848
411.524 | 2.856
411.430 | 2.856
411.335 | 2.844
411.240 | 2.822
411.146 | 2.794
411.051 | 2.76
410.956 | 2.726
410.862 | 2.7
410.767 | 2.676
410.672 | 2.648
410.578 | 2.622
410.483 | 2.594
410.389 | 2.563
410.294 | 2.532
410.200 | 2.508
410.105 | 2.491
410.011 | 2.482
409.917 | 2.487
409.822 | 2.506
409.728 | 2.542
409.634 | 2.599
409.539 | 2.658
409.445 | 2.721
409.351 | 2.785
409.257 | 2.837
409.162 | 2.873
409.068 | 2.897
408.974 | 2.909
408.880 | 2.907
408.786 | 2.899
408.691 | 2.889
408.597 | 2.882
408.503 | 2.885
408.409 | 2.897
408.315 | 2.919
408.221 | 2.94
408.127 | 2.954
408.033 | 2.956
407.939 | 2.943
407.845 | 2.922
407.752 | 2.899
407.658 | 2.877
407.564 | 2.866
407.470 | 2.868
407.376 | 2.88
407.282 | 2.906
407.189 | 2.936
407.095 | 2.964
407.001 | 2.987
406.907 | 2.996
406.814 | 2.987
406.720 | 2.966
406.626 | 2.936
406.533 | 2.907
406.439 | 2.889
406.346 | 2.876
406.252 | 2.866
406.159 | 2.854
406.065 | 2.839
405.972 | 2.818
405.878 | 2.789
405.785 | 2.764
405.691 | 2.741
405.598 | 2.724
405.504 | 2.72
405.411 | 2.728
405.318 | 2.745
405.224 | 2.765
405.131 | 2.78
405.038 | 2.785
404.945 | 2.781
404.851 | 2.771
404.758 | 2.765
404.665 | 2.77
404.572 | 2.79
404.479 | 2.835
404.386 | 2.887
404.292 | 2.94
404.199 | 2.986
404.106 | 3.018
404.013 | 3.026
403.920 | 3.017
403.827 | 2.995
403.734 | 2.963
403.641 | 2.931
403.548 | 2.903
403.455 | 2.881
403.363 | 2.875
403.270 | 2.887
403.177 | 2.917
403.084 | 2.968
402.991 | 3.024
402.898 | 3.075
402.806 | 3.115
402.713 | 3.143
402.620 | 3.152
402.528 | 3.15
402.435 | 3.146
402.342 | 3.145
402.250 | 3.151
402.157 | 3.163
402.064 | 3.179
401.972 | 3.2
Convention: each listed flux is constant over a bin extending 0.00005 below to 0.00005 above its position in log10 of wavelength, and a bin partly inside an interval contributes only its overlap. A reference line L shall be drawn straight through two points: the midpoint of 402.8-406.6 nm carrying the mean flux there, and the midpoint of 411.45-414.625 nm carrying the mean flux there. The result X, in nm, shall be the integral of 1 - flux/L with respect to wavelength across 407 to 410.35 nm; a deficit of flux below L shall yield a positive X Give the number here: 0.103 nm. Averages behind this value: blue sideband 2.87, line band 2.8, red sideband 2.92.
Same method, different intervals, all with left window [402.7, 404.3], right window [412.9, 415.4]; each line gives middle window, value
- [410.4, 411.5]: 0.10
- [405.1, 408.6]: 0.13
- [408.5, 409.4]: 0.03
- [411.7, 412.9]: 0.06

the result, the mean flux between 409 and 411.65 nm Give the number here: 2.69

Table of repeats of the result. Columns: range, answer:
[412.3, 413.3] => 2.88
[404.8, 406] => 2.76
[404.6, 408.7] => 2.86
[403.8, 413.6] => 2.82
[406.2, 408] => 2.92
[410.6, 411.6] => 2.77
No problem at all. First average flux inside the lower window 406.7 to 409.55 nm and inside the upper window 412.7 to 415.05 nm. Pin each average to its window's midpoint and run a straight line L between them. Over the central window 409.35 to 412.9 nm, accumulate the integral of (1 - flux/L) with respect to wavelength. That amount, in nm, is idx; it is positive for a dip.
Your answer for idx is 0.264 nm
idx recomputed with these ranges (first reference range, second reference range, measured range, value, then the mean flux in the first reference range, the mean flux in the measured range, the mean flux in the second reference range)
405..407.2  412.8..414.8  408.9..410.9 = 0.18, 2.85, 2.65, 2.98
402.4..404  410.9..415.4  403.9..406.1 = 0.13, 3.01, 2.82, 2.93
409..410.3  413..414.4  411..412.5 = -0.01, 2.65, 2.83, 2.97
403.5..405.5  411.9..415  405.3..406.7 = 0.03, 2.86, 2.82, 2.95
